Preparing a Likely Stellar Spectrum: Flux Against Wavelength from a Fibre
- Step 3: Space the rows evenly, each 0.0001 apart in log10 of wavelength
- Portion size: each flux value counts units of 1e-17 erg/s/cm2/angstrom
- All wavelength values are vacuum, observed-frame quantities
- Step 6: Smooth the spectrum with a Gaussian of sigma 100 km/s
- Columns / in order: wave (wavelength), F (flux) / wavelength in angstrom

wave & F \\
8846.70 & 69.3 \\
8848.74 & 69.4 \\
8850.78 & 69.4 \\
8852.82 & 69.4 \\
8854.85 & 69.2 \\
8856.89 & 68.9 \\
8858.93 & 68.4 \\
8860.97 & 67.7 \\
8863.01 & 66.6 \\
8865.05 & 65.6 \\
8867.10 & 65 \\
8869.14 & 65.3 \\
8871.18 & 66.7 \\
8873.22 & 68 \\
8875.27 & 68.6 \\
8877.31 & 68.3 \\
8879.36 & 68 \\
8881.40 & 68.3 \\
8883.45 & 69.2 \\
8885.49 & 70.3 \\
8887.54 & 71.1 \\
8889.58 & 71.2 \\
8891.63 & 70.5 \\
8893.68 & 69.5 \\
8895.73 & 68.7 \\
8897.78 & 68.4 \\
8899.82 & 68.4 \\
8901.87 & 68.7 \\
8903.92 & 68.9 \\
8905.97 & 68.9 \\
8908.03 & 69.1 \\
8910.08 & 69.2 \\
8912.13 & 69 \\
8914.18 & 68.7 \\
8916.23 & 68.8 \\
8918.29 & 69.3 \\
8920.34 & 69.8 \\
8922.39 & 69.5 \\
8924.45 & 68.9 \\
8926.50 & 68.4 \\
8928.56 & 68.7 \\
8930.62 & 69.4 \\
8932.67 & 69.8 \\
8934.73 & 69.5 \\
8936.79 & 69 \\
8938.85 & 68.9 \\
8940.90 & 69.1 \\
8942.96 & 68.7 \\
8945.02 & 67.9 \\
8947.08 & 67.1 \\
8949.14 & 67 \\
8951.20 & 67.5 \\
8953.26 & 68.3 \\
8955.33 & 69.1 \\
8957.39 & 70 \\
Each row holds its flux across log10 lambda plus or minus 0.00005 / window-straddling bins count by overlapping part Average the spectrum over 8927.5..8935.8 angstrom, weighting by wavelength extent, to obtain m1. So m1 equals 69.3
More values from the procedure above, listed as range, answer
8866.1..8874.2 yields 66.3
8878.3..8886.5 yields 68.9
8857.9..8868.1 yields 66.6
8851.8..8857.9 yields 69.2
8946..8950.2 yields 67.1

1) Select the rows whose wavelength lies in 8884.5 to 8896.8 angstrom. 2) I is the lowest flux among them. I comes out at 68.7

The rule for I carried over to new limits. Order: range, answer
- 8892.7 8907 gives 68.4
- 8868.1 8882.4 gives 65.3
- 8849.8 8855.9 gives 69.2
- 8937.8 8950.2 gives 67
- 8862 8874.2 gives 65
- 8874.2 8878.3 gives 68.3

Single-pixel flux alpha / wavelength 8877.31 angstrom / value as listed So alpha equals 68.3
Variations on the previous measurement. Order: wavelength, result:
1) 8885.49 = 70.3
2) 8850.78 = 69.4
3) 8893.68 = 69.5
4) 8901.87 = 68.7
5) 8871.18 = 66.7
